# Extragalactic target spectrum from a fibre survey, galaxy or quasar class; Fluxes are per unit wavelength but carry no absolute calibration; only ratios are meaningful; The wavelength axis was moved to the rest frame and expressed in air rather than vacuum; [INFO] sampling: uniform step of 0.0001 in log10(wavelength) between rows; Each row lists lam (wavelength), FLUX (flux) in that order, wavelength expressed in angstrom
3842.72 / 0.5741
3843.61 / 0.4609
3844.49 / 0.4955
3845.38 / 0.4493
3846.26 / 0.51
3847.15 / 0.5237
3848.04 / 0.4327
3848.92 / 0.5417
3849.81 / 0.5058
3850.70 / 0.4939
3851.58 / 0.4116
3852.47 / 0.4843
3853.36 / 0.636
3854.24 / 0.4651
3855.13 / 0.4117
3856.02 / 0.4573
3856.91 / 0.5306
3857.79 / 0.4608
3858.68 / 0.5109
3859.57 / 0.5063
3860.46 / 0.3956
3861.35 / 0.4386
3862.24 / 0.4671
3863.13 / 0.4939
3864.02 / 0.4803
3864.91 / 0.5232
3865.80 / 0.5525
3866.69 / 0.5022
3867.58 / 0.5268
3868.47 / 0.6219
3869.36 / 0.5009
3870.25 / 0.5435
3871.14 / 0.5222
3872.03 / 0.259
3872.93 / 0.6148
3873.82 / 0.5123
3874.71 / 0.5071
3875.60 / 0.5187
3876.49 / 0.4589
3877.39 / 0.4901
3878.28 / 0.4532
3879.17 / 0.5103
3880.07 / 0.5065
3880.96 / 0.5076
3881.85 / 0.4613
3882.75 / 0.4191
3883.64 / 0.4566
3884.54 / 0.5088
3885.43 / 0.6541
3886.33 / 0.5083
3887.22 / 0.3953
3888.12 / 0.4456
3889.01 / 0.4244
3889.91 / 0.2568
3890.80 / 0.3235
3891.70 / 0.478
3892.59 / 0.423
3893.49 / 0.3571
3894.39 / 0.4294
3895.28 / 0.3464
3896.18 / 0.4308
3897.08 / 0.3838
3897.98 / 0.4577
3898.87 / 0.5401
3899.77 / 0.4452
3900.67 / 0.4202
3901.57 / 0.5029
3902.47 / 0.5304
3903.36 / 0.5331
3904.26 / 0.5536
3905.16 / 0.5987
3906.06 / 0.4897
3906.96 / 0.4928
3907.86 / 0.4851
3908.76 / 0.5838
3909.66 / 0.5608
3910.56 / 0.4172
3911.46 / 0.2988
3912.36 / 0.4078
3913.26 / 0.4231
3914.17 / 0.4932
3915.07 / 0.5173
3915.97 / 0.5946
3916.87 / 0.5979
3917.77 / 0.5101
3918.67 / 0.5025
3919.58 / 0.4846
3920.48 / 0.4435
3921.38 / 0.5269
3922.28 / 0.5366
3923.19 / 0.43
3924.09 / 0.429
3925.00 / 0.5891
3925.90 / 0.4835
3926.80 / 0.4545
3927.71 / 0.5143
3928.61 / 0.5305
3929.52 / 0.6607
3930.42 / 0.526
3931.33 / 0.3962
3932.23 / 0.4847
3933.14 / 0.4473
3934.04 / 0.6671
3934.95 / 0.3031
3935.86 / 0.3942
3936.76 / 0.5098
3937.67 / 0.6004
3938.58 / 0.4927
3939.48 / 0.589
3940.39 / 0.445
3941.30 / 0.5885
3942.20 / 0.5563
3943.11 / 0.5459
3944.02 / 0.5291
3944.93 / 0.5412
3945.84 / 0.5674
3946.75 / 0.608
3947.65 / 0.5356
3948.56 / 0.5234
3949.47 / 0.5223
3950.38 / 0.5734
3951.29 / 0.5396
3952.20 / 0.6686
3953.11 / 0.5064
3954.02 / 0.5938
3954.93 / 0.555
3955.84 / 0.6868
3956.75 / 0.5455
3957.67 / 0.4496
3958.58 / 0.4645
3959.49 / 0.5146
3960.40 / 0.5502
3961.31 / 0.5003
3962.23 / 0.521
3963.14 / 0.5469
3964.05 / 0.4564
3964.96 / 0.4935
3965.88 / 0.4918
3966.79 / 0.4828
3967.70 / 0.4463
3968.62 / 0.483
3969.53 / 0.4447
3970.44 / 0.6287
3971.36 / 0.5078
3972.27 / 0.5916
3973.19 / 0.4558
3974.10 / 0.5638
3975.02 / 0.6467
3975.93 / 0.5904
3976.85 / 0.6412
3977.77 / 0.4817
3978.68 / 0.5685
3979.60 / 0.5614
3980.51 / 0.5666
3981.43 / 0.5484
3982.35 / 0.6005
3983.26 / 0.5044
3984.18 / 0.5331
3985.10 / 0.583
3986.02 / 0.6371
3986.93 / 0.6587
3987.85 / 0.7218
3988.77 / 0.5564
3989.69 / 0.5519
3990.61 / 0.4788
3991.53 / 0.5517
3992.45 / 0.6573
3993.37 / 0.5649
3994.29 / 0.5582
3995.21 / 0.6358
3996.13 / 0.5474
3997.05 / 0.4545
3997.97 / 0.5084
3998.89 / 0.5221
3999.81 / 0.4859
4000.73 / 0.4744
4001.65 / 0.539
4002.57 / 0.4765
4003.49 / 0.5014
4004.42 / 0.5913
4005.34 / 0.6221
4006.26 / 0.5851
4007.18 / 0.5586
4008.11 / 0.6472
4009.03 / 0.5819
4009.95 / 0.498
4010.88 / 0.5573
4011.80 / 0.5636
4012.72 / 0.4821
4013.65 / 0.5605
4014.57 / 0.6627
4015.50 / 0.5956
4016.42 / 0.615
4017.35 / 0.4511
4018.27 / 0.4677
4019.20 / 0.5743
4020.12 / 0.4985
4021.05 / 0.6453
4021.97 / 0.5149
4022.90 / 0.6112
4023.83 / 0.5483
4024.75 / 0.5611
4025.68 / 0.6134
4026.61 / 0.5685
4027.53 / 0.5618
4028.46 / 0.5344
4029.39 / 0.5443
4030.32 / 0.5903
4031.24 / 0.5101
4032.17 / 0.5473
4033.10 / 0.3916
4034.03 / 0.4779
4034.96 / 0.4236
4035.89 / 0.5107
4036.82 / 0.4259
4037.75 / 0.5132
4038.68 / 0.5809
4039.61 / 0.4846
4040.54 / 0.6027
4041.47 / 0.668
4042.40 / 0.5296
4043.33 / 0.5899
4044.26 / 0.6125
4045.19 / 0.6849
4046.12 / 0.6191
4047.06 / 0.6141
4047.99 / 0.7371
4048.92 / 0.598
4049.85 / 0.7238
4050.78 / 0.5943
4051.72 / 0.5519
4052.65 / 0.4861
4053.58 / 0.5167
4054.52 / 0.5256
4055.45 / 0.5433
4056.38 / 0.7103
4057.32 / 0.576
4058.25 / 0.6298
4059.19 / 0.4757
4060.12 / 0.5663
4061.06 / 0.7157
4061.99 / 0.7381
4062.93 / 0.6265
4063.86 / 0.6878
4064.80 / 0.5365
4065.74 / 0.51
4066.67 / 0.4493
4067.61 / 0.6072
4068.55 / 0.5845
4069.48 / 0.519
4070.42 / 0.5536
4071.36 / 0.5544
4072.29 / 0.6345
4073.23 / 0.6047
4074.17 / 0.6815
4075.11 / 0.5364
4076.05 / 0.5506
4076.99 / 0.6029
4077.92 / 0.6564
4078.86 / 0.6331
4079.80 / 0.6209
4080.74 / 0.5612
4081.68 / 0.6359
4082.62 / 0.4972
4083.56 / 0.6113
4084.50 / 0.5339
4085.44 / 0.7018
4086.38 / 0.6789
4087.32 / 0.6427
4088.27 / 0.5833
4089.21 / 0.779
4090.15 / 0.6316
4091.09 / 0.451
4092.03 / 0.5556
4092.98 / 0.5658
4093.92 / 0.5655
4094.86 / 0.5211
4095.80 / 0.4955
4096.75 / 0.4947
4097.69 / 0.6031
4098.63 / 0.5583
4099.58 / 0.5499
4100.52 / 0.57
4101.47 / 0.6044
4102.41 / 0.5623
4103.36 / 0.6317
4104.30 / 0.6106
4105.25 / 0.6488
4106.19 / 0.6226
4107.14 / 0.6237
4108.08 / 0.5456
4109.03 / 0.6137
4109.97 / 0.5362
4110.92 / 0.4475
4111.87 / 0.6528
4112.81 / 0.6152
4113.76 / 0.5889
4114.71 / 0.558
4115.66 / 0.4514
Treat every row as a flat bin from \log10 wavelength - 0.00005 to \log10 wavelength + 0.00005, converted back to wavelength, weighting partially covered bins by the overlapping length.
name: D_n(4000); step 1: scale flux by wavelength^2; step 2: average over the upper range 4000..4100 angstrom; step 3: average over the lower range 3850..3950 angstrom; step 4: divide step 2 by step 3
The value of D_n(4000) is 1.3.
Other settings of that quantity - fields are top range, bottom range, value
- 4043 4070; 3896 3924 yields 1.31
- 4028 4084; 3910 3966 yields 1.19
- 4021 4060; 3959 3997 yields 1.06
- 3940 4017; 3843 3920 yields 1.20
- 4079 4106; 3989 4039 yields 1.13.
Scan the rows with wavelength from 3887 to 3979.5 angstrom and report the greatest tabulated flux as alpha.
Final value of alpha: 0.6868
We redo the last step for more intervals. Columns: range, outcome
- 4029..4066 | 0.7381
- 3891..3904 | 0.5401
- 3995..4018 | 0.6627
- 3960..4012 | 0.7218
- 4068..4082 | 0.6815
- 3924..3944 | 0.6671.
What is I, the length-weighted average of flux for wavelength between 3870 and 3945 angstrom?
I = 0.485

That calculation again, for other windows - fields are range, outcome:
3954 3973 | 0.519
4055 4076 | 0.592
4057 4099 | 0.589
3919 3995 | 0.536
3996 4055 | 0.554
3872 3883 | 0.487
